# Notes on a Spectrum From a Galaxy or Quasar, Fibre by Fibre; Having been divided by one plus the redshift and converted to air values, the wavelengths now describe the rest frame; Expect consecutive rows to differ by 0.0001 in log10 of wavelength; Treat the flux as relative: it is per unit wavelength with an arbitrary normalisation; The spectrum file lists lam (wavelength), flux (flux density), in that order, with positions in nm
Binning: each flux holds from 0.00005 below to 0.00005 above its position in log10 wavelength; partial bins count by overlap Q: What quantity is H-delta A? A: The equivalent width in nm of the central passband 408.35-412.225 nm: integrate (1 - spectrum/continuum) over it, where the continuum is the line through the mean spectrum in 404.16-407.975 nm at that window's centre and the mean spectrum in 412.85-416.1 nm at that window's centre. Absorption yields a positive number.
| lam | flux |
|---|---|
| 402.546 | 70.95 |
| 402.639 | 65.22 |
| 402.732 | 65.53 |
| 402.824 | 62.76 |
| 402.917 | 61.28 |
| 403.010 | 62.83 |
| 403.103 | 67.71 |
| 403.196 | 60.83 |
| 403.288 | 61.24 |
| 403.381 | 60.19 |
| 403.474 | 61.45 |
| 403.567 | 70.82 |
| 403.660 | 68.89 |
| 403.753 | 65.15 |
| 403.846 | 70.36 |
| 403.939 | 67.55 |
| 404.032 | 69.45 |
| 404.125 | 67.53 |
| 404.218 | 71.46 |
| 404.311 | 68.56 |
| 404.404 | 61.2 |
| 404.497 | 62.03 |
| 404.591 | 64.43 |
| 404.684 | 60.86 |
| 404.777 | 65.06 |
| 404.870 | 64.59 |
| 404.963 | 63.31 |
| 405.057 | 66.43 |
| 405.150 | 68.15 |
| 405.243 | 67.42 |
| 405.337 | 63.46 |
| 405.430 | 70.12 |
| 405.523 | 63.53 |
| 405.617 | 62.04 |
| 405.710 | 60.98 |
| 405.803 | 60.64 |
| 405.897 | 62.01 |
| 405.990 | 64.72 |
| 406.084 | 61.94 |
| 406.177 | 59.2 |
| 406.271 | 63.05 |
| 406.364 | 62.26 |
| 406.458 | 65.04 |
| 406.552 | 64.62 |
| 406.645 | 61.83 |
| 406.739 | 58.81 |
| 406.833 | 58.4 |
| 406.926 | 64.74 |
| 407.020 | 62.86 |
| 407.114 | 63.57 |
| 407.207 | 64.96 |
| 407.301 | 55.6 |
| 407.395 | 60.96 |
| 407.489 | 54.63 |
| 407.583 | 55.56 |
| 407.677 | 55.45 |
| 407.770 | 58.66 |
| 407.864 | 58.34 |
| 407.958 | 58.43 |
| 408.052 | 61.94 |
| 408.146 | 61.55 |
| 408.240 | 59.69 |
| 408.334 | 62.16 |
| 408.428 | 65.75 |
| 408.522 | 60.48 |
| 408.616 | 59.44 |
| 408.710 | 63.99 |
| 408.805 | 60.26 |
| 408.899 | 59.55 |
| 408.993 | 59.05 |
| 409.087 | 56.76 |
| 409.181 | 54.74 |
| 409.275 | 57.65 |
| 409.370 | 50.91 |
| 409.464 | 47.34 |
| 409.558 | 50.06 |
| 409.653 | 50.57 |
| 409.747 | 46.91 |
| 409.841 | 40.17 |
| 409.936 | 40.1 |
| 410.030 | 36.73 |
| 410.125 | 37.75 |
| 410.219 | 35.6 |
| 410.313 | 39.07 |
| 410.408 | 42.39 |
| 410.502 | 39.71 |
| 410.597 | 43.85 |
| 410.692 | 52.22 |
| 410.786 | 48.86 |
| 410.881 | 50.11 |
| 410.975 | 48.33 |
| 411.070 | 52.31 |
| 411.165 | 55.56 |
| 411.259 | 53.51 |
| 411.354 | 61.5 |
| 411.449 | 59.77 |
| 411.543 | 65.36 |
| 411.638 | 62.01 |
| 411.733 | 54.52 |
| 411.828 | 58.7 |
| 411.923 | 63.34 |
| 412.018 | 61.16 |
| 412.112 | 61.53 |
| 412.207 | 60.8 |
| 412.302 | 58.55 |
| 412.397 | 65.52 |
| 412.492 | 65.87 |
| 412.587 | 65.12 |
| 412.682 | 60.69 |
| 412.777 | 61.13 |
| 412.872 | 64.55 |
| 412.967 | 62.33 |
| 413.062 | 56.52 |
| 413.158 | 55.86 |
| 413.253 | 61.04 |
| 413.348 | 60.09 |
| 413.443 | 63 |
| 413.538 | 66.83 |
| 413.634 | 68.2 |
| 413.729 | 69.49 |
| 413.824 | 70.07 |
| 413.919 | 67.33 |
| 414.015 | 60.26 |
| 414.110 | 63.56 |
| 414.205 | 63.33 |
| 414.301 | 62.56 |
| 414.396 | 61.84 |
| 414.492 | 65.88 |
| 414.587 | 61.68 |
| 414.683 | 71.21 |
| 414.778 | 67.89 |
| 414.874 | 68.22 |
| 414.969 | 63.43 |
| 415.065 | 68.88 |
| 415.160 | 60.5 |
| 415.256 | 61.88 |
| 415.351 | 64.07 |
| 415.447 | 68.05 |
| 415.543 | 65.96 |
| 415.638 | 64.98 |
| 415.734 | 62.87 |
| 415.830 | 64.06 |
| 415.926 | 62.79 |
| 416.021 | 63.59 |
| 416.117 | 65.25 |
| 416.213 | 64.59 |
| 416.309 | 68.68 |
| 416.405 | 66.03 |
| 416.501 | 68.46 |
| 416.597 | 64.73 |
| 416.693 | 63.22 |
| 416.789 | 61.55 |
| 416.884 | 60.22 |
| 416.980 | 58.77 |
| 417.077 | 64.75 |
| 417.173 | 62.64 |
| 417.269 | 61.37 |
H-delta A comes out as 0.639 nm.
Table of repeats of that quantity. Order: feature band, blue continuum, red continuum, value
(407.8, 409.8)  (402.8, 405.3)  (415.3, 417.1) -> 0.232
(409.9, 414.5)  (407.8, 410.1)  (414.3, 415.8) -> 0.253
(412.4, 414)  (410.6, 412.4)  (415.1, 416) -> -0.097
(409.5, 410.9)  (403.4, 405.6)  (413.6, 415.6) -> 0.473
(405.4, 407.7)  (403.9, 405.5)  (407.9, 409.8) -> 0.022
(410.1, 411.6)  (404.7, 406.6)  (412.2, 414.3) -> 0.332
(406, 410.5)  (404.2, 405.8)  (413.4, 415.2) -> 0.633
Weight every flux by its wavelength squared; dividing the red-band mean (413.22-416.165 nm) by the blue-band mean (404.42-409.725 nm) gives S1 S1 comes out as 1.11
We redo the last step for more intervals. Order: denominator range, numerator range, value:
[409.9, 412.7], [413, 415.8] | 1.22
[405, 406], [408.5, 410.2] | 0.81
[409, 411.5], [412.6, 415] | 1.34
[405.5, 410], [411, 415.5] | 1.10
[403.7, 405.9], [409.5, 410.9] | 0.68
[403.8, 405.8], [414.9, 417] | 1.04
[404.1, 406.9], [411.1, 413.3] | 0.98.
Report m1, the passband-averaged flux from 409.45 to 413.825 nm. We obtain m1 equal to 55.1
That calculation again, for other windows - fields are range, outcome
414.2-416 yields 64.8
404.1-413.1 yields 58.3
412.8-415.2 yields 64.2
